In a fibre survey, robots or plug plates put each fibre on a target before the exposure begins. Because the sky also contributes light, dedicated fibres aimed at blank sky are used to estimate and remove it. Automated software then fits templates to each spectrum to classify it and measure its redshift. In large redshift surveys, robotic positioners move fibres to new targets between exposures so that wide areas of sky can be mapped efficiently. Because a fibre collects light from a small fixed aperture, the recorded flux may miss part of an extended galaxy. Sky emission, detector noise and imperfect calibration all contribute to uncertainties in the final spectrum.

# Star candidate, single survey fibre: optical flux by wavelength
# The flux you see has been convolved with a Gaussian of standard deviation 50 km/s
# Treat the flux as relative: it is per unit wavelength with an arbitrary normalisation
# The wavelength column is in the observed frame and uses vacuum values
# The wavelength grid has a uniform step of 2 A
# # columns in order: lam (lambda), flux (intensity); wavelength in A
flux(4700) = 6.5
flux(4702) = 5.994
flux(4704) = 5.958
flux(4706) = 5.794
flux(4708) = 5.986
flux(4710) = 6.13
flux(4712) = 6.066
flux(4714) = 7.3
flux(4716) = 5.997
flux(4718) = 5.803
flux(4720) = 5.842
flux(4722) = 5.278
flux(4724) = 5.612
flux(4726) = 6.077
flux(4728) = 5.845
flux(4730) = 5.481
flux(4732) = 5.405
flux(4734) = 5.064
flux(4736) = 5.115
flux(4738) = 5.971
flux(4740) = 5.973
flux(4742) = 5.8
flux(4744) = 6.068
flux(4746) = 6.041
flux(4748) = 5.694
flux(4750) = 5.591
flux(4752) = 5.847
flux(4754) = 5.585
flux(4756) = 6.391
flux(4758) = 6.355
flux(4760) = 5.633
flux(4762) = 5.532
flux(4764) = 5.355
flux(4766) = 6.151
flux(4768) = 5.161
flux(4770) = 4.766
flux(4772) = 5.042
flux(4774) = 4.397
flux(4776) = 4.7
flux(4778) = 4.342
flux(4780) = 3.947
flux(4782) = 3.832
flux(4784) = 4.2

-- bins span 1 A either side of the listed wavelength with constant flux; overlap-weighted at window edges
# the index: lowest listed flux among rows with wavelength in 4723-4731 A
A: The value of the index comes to 5.481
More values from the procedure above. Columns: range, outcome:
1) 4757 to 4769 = 5.161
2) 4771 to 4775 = 4.397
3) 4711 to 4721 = 5.803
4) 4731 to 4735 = 5.064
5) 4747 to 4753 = 5.591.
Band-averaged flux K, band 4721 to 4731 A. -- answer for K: 5.66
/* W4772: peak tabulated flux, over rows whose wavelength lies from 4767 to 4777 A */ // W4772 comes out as 5.161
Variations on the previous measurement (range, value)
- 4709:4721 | 7.3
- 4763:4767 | 6.151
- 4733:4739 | 5.971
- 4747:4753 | 5.847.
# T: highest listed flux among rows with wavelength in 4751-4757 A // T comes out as 6.391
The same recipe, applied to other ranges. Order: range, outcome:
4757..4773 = 6.355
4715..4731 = 6.077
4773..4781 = 4.7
